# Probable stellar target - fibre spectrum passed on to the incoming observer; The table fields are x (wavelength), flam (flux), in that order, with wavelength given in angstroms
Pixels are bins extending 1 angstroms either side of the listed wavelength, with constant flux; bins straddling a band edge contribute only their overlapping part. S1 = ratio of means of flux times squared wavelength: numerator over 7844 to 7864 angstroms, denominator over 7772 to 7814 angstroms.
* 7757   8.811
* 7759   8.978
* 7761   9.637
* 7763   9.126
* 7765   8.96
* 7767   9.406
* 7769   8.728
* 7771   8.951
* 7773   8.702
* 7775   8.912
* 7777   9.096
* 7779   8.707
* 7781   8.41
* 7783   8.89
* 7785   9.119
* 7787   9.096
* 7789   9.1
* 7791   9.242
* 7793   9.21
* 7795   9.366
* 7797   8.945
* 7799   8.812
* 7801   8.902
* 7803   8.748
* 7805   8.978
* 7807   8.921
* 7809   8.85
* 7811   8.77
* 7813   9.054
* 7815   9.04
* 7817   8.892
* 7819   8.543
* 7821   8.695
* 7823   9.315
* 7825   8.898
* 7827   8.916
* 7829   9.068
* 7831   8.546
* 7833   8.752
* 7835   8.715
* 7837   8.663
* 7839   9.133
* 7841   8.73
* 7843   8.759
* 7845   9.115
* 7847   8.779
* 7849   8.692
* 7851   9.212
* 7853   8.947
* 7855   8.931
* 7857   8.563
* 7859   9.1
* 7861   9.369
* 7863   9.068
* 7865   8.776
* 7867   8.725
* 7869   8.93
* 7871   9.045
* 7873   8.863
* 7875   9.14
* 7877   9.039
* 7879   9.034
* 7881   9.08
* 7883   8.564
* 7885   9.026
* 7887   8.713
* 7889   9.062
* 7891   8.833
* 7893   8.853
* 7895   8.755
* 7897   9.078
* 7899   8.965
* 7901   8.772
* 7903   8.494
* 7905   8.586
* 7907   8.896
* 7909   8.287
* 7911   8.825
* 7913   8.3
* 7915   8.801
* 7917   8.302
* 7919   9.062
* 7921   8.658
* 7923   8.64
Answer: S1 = 1.0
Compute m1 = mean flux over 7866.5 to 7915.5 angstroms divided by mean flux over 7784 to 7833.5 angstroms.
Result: 1.0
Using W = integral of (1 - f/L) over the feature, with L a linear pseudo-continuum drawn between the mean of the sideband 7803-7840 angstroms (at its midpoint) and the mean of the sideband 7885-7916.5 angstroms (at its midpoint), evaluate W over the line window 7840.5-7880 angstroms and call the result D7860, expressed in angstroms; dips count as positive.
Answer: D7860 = -0.6 angstroms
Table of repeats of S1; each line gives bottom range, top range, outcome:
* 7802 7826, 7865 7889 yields 1.02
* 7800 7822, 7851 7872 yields 1.02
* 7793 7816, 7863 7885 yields 1.02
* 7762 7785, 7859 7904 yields 1.03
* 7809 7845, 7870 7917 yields 1.01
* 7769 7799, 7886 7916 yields 1.00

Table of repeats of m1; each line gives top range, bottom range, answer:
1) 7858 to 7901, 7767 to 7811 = 1.00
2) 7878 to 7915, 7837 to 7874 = 0.98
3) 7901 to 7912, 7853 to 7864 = 0.96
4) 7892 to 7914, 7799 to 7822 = 0.98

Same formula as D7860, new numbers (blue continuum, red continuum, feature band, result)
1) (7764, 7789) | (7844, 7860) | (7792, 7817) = -0.1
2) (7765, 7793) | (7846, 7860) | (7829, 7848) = 0.2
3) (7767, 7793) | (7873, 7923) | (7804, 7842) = 0.1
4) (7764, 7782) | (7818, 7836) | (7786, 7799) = -0.4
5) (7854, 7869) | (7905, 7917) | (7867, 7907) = -0.6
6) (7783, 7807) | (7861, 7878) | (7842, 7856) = 0.1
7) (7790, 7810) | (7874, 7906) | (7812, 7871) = 0.3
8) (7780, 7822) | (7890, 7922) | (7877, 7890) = -0.2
